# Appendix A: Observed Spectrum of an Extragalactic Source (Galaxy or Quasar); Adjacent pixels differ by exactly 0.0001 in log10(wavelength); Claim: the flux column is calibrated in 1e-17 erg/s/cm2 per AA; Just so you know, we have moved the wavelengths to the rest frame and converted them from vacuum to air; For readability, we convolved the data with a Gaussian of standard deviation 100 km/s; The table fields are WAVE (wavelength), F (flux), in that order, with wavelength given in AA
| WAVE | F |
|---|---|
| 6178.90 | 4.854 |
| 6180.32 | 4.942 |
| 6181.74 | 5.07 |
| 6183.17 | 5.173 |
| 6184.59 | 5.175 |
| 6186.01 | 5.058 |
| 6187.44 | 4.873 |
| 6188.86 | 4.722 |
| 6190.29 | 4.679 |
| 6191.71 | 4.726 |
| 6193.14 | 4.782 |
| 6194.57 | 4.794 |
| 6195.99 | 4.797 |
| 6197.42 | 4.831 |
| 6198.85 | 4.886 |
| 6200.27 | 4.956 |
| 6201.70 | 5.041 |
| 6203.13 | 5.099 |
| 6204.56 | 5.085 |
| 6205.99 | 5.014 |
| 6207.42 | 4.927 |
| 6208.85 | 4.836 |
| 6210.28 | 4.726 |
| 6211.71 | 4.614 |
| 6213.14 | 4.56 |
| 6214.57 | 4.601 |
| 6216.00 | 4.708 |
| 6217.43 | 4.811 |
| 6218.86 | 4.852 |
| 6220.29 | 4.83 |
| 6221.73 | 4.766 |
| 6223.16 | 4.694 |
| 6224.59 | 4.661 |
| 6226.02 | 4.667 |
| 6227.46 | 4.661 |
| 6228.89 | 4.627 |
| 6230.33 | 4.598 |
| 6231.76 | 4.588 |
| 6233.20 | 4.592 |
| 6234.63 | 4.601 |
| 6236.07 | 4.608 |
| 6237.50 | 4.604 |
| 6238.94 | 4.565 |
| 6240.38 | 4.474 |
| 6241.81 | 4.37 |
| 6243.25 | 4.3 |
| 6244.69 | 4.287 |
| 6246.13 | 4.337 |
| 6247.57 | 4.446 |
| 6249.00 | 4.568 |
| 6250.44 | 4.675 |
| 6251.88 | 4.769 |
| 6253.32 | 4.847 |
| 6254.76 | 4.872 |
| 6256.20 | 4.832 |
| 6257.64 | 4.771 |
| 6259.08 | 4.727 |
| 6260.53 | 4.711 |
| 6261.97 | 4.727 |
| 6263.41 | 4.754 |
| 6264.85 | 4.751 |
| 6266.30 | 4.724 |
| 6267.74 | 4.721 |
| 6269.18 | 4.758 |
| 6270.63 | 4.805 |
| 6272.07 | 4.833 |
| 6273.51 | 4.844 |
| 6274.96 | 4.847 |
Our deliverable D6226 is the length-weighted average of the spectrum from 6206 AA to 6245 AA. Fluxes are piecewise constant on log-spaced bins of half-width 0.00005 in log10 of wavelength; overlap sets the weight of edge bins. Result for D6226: 4.64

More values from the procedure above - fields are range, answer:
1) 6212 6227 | 4.71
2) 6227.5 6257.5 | 4.58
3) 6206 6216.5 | 4.73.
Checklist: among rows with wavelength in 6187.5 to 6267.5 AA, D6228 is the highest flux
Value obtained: 5.099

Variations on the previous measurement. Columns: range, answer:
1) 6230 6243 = 4.608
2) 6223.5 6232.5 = 4.667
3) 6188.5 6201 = 4.956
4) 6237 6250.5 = 4.675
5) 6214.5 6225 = 4.852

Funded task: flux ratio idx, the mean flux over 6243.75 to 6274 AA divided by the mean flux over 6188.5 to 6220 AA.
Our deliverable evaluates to 0.97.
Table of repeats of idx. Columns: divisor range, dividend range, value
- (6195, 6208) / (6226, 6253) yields 0.92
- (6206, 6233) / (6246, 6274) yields 1.00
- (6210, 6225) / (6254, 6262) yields 1.01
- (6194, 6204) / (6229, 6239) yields 0.93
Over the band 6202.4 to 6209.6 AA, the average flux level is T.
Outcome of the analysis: 4.99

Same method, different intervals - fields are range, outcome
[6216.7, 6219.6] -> 4.84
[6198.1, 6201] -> 4.92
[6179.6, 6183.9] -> 5.07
